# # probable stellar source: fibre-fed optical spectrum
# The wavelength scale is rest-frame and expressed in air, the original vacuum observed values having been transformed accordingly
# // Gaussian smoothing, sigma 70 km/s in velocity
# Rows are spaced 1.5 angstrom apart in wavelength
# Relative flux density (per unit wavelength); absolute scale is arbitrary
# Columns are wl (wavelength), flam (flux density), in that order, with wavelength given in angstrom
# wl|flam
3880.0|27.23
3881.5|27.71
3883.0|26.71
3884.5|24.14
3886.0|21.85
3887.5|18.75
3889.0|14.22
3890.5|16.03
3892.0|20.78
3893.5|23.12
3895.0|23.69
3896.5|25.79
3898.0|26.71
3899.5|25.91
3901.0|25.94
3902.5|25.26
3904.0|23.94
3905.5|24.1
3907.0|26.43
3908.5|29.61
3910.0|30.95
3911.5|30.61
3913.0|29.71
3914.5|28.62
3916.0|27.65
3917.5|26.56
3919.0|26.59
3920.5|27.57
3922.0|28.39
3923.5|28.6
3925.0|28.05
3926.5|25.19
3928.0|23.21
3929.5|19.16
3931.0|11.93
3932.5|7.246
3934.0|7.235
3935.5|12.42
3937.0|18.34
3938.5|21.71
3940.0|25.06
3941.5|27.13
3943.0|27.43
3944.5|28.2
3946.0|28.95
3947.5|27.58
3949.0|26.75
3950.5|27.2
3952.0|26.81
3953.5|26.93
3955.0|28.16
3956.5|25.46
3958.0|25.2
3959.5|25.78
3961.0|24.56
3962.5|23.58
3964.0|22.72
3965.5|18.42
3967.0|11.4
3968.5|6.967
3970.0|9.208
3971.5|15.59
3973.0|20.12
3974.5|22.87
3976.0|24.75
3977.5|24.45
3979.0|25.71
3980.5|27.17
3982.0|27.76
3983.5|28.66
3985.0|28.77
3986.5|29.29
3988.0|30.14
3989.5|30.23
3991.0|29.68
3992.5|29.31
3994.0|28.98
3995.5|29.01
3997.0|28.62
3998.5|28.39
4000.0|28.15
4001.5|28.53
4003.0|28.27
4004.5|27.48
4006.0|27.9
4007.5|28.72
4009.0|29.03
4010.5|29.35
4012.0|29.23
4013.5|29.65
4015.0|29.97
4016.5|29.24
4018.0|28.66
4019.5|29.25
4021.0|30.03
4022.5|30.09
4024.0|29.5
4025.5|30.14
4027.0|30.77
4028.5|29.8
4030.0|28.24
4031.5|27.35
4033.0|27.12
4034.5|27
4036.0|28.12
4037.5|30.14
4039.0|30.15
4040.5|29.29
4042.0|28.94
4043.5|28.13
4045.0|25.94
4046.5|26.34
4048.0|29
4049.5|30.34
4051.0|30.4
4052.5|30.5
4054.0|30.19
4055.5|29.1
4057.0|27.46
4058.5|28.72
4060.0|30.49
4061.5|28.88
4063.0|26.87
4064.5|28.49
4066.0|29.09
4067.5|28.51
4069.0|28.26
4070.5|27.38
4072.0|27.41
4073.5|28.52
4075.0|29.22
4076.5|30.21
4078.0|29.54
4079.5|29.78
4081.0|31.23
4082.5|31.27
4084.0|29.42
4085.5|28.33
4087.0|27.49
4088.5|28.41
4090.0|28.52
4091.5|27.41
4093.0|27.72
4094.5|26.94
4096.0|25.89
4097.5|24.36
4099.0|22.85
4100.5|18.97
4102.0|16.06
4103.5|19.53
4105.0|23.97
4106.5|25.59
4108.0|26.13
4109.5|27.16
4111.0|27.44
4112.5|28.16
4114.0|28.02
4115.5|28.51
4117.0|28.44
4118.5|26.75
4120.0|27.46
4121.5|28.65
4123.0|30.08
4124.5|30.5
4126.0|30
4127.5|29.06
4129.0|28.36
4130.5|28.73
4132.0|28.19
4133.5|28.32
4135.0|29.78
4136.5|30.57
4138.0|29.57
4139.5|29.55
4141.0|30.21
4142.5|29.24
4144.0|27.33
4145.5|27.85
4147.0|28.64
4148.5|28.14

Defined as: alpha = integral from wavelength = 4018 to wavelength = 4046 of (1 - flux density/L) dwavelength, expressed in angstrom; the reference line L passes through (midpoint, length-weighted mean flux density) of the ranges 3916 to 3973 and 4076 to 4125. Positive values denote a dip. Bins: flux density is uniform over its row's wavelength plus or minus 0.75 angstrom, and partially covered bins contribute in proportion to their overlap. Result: -4.5 angstrom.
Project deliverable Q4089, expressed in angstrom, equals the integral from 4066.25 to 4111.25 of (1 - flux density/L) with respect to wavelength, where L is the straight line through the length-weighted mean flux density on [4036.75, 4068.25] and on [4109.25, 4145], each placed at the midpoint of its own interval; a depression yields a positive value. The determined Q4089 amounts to 3.2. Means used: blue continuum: 28.9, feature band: 26.8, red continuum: 28.8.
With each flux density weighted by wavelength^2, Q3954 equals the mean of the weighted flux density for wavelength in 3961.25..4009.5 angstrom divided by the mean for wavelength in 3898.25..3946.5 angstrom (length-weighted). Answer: 1.1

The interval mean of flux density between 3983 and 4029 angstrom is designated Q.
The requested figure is 29.2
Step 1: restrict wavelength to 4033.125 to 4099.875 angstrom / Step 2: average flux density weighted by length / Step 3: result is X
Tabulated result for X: 28.4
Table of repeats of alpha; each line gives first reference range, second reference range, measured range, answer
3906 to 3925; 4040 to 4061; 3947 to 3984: 7.4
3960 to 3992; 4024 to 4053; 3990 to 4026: -4.3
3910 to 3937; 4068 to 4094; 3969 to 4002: -0.9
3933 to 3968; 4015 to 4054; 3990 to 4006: -1.3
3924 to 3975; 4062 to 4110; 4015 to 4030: -3.3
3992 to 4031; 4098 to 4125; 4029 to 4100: -2.8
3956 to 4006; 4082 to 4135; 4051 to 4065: -1.6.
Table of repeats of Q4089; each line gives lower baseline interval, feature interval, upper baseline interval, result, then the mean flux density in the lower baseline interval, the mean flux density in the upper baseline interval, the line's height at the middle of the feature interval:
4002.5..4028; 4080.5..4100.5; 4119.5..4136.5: 1.3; 29.3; 29.1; 29.2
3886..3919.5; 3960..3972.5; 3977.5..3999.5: 4.9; 25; 28.5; 27.6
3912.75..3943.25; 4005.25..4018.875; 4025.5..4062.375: -1.0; 22.6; 28.9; 27.1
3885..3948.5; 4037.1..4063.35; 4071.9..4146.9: -2.5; 23.7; 27.7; 26.5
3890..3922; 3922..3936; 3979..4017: 4.2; 26.1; 28.8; 26.8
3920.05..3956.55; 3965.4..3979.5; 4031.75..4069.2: 4.1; 23.3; 28.7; 25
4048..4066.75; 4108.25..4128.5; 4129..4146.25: 0.4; 29.2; 29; 29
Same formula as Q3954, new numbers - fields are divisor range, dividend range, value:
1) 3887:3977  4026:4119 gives 1.29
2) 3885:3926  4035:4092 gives 1.23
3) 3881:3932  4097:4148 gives 1.23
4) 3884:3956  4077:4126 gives 1.22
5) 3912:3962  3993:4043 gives 1.24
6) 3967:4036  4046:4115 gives 1.06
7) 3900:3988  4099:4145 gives 1.25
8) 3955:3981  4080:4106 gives 1.31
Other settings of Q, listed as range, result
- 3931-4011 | 24.3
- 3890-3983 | 23.6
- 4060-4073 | 28.3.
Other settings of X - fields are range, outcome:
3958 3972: 18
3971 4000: 26.9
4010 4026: 29.5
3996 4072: 28.8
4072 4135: 27.4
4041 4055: 28.9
